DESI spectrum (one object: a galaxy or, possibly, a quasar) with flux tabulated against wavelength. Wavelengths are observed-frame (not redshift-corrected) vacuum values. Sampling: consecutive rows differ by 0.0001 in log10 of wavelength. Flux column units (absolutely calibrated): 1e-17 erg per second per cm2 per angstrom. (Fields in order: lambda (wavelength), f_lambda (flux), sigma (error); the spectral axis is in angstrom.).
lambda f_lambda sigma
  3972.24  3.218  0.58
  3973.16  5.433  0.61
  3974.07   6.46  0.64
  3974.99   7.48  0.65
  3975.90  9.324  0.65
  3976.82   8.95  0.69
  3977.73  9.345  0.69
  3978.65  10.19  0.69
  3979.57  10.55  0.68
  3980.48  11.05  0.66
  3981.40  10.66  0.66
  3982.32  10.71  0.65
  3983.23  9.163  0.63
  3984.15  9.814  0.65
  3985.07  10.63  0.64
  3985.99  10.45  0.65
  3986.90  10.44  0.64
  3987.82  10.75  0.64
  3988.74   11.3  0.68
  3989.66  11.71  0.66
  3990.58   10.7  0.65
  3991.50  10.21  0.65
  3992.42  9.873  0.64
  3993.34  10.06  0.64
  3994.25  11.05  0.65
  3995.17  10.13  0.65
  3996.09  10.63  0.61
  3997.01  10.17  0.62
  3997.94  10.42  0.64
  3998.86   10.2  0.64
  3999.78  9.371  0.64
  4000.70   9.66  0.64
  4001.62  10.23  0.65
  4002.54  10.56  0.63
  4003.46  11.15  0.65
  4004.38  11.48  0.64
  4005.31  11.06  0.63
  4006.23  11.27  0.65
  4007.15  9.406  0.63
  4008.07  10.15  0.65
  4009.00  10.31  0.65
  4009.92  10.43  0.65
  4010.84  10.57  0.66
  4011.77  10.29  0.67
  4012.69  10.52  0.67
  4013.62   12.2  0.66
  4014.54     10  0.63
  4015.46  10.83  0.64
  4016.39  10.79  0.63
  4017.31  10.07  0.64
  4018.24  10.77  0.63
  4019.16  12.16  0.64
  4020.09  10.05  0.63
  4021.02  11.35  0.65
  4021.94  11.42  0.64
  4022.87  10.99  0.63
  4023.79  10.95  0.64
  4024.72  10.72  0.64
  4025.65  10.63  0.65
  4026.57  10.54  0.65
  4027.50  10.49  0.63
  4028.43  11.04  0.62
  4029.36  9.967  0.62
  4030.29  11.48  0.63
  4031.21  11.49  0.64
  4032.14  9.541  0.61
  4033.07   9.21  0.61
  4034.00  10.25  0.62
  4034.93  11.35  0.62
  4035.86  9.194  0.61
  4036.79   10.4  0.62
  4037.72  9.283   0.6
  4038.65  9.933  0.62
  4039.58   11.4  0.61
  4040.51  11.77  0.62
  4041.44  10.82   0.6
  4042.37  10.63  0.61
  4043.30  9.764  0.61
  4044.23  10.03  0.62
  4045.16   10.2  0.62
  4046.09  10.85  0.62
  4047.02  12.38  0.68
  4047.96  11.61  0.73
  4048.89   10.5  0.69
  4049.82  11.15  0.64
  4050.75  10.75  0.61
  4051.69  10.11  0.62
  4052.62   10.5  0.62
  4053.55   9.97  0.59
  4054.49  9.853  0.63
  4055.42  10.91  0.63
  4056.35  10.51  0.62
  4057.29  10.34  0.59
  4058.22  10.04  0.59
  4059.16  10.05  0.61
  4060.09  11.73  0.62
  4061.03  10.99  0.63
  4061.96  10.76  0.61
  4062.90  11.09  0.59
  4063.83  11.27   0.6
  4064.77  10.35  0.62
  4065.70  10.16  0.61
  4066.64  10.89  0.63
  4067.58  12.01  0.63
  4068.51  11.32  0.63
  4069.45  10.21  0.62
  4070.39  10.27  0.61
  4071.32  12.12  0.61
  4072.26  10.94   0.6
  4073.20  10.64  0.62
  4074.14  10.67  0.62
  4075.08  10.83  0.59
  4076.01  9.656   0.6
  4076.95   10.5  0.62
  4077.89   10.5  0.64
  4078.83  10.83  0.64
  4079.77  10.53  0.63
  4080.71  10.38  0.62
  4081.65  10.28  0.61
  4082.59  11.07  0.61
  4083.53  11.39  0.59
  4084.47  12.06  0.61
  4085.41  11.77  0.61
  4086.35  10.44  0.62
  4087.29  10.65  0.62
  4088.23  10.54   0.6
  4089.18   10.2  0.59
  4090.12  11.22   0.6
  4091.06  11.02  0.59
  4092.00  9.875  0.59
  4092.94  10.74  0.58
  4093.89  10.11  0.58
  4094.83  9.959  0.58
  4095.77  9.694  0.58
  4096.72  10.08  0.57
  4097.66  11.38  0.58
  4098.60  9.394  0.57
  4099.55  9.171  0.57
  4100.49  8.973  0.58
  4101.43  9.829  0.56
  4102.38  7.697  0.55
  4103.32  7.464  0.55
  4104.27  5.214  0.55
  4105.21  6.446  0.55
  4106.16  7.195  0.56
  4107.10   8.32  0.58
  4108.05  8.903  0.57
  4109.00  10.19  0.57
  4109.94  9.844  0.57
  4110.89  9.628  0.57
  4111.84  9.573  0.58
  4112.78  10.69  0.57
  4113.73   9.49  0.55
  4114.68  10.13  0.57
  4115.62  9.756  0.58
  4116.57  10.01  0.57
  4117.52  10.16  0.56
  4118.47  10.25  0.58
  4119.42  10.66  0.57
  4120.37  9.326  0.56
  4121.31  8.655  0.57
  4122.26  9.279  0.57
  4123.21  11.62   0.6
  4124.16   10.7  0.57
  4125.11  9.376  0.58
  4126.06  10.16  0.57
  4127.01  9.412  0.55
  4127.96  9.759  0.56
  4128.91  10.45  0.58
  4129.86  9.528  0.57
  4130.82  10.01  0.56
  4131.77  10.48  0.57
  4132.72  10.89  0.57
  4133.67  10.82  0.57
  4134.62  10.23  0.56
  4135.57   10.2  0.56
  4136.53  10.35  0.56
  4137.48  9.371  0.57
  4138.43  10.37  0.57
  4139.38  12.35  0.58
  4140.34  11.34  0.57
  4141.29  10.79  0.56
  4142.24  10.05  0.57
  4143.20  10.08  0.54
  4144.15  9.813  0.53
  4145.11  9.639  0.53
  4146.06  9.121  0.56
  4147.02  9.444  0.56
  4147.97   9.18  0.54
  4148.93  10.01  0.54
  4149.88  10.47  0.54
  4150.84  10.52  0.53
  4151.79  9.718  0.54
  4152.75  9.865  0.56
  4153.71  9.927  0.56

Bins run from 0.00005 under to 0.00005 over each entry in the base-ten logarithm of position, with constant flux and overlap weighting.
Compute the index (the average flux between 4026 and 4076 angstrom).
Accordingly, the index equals 10.6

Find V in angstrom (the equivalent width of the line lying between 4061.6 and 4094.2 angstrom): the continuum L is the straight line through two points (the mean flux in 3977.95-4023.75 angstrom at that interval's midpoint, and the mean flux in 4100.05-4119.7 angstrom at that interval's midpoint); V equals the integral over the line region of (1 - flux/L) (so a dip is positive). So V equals -4.4 angstrom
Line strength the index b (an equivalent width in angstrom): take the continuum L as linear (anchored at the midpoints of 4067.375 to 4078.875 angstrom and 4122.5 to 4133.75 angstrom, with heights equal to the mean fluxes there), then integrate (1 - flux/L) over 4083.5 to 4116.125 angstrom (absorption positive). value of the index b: 2.65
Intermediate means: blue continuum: 10.8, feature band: 9.66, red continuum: 10.2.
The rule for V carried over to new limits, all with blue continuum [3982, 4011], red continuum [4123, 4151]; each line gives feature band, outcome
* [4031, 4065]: -0.7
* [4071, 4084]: -0.5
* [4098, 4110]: 2.2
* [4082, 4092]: -0.7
